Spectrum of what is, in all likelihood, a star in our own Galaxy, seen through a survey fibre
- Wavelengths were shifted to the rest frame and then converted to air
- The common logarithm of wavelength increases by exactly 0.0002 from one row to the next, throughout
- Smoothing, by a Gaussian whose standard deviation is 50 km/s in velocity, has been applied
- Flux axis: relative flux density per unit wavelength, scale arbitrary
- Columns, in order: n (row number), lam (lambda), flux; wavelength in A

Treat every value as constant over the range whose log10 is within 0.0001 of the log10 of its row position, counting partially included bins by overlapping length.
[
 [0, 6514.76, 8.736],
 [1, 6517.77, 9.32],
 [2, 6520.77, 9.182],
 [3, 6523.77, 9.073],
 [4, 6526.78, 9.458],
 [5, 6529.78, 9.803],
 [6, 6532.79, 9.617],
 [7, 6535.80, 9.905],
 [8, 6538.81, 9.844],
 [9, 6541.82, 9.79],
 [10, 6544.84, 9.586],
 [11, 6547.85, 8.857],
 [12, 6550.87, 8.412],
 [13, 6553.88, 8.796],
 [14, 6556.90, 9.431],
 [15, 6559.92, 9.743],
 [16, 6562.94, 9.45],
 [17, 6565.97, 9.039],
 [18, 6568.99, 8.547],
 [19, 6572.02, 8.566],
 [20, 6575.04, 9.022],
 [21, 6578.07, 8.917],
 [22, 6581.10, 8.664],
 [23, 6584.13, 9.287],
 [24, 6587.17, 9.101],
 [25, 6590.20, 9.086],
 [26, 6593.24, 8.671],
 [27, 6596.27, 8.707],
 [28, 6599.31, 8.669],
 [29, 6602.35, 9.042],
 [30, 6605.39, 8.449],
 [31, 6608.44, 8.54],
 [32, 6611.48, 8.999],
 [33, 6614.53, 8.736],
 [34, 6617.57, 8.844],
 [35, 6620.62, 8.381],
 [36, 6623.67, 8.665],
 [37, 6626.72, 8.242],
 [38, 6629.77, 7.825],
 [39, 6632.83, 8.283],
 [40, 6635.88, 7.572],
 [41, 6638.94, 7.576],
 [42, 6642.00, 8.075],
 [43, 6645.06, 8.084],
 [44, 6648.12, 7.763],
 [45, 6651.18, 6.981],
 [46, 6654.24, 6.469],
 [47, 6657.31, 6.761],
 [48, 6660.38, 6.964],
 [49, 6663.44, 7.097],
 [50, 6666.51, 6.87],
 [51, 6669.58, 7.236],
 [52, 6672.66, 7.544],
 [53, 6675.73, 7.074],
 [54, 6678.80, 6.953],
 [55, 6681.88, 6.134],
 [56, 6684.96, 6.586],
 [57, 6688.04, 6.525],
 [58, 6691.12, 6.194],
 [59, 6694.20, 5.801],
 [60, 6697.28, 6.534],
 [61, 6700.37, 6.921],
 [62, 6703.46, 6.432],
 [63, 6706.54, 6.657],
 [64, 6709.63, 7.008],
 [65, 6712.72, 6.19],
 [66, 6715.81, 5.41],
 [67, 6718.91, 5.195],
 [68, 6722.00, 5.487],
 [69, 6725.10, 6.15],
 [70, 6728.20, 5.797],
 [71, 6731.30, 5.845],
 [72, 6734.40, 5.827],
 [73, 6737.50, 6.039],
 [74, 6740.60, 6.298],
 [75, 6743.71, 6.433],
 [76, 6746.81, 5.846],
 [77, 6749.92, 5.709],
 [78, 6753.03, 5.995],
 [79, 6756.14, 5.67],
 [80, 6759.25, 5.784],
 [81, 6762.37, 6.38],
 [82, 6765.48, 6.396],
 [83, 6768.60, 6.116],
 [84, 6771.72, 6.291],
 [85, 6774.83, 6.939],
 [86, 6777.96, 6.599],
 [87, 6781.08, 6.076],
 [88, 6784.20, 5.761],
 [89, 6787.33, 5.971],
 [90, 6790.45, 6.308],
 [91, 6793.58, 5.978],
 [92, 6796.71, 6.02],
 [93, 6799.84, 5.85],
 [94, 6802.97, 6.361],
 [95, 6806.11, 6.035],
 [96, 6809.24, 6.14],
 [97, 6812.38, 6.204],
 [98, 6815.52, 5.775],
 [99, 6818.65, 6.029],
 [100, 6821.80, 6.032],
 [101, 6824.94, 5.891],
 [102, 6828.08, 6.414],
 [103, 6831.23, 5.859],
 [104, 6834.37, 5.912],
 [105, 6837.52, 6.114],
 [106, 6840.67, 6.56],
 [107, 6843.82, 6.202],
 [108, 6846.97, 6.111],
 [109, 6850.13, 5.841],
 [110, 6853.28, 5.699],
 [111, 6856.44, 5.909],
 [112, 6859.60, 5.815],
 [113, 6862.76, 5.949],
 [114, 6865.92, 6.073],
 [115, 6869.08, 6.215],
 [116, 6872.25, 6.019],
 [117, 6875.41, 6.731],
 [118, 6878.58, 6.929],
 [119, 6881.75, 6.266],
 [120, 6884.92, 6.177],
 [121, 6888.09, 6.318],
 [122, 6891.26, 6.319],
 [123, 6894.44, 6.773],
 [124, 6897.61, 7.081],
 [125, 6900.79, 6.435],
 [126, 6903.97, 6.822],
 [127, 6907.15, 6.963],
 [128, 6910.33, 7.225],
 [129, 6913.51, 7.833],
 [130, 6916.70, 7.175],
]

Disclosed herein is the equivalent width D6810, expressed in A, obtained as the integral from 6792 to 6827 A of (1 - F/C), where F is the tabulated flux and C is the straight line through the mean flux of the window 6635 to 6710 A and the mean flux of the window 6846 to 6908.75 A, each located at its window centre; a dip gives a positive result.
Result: 2.7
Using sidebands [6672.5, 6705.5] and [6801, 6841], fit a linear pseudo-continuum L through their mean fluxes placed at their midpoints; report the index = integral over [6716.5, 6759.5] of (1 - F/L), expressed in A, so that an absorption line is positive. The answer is 3.59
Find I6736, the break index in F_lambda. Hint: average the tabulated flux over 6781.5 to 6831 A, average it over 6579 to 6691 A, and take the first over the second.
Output 0.8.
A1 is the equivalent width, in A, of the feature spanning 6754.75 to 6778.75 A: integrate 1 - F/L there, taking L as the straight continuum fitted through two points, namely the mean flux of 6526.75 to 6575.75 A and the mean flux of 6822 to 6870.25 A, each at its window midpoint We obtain 2.23 A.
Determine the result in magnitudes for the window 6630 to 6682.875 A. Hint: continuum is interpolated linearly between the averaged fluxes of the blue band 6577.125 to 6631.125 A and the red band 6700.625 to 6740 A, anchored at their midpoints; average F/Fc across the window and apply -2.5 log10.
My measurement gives 0.03 mag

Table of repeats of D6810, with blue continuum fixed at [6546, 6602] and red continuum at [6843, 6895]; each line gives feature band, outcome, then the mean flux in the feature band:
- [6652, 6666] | 2.3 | 6.84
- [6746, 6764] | 3.4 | 5.9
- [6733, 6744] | 1.9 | 6.12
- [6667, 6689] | 3.0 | 6.87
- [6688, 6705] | 3.1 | 6.39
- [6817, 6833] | 1.3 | 6.04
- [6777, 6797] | 2.5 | 6.09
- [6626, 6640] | 0.8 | 7.89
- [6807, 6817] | 1.0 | 6.04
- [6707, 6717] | 1.8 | 6.28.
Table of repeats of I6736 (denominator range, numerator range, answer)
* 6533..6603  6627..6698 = 0.78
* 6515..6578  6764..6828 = 0.66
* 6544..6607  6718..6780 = 0.68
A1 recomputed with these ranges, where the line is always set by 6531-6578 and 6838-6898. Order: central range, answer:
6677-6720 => 8.3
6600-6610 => 0.1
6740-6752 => 2.2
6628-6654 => 2.2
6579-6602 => 0.0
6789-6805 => 1.9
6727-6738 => 2.4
